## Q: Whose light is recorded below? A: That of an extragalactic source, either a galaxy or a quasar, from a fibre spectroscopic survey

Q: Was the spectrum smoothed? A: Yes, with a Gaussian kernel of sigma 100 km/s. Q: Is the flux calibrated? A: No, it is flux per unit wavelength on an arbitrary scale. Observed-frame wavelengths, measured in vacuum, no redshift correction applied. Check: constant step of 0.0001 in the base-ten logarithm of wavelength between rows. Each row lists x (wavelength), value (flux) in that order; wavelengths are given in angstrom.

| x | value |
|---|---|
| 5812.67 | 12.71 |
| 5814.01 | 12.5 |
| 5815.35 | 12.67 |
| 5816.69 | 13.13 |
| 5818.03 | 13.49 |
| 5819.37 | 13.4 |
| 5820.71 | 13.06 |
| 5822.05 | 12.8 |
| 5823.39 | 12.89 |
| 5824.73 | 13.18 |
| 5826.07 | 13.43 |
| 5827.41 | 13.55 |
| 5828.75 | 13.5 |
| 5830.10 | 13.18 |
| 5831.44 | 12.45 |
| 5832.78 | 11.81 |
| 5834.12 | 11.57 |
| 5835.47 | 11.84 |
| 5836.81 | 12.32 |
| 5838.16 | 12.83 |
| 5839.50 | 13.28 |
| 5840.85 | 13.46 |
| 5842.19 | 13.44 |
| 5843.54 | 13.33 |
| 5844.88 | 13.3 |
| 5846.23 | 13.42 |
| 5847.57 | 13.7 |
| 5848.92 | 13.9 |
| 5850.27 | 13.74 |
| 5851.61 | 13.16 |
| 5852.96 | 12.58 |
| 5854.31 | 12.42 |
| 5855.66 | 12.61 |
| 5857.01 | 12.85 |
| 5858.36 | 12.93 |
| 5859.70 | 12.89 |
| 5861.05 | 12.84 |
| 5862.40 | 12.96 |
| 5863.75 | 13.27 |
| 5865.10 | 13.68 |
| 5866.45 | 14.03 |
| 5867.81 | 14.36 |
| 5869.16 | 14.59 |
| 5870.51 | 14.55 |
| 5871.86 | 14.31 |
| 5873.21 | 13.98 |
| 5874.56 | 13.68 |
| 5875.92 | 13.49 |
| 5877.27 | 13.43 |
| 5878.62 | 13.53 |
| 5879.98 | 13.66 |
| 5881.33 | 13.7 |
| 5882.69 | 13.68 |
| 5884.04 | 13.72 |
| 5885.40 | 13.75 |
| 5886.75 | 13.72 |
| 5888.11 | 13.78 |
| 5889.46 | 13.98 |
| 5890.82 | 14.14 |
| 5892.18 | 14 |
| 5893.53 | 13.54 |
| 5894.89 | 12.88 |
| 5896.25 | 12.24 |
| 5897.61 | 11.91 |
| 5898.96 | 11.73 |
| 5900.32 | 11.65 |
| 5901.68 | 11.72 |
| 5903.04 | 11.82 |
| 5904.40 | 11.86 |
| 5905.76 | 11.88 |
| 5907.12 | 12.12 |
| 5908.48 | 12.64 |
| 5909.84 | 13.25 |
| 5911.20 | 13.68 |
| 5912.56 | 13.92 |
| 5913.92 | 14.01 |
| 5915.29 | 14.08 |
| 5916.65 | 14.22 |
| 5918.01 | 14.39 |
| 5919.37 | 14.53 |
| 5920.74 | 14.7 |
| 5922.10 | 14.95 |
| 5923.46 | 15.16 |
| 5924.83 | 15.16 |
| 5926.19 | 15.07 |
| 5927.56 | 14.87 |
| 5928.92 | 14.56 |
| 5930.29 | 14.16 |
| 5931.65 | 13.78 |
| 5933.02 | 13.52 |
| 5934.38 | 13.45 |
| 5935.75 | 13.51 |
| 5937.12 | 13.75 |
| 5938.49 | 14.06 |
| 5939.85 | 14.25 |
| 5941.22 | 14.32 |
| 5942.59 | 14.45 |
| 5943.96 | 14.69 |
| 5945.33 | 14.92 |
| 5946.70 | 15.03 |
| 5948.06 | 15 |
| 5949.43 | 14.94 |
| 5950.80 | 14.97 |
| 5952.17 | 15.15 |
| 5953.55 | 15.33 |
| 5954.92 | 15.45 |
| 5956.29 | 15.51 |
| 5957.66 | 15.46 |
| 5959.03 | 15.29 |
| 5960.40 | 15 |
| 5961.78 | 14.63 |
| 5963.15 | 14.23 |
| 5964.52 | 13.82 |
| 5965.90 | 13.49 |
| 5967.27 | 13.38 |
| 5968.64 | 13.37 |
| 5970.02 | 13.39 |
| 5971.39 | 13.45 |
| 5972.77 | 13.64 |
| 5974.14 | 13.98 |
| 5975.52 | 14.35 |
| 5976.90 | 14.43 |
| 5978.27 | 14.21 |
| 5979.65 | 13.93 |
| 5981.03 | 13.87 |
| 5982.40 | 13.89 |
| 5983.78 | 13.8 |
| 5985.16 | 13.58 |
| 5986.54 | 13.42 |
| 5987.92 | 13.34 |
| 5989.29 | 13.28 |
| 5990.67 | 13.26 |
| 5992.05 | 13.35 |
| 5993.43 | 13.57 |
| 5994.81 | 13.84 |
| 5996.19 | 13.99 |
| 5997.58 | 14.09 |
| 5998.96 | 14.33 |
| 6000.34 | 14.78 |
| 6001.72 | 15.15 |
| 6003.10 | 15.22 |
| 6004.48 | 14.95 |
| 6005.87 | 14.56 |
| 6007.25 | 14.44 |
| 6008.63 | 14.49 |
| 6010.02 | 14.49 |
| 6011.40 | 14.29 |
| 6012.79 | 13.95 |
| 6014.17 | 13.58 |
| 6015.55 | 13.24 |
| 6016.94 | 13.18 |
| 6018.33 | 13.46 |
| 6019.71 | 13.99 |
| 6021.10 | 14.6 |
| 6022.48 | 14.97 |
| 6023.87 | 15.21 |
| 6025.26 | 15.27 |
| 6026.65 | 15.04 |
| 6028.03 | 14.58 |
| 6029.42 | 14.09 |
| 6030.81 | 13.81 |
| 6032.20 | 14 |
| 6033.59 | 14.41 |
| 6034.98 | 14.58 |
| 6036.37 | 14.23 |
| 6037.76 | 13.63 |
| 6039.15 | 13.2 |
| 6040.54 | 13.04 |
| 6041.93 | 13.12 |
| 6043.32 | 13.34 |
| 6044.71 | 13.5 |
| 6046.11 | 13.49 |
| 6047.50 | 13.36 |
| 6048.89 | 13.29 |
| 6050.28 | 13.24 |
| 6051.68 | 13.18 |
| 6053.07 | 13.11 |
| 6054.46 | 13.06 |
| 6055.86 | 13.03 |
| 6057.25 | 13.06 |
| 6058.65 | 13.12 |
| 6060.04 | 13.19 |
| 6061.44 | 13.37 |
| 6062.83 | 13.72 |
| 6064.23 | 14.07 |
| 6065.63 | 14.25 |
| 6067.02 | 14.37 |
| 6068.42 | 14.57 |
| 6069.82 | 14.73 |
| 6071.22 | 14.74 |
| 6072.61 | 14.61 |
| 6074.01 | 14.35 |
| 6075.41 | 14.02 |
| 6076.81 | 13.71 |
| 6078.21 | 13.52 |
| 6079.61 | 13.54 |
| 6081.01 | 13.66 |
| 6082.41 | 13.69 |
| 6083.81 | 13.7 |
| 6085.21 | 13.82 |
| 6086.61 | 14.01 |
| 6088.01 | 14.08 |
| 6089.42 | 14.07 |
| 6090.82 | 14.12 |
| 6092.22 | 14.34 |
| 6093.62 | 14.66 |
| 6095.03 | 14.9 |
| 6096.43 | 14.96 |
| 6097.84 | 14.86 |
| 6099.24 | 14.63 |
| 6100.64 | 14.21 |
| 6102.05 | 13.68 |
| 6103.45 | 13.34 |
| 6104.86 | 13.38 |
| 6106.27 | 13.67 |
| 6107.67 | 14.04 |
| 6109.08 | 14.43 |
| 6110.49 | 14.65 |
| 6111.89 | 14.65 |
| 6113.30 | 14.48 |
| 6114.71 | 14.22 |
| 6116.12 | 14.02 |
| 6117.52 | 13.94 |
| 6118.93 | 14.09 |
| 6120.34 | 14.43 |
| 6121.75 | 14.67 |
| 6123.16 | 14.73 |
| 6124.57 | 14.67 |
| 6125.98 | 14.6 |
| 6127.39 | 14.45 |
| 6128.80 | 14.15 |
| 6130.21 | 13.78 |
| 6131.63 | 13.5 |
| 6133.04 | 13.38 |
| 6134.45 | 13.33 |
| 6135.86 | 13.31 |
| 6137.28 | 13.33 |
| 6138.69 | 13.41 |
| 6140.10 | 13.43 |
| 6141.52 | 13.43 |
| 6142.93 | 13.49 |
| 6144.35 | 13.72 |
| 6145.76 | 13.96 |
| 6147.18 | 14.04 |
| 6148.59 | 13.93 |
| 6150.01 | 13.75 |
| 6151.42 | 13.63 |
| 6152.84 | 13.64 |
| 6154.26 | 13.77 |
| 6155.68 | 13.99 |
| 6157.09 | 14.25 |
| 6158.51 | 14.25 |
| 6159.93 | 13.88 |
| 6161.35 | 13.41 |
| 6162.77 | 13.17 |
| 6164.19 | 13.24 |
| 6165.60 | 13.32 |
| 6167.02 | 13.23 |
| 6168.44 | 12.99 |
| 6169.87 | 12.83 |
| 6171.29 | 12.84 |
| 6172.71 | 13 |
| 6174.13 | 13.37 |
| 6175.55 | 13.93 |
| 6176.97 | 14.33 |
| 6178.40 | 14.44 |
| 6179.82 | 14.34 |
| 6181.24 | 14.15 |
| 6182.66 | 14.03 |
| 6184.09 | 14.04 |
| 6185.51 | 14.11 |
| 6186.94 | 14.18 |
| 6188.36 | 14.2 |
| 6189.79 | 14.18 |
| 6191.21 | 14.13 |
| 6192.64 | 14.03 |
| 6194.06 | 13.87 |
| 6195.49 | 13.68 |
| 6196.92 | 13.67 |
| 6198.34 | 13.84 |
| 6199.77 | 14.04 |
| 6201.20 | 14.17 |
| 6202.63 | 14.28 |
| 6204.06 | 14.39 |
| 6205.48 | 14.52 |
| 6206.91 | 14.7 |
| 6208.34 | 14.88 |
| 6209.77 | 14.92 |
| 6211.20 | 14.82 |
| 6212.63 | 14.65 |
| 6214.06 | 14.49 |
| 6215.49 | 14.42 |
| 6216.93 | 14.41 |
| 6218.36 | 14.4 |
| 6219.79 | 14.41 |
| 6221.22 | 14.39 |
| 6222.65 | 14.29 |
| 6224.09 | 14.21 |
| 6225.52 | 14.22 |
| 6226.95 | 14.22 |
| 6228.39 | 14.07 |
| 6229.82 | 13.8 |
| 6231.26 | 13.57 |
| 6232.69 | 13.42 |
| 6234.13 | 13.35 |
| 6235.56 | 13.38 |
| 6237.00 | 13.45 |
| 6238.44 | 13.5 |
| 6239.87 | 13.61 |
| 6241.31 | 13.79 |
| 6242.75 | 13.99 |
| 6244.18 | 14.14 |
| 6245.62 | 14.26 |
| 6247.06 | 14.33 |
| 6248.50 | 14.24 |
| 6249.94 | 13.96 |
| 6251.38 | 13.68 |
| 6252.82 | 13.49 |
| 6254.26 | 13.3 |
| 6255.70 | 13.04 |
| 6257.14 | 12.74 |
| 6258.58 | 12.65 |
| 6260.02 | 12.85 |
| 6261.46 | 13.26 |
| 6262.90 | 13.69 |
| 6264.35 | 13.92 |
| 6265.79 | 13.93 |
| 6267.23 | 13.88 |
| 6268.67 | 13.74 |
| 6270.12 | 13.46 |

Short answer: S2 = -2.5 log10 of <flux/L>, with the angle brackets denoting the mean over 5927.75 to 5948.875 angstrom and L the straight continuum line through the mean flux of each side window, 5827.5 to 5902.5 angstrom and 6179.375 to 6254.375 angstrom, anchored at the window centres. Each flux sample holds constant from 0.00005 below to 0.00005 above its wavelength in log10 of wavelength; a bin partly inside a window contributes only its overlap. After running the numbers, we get -0.07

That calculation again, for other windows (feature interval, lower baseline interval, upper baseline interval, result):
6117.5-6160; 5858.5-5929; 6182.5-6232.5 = 0.01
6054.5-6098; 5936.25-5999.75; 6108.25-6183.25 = 0.00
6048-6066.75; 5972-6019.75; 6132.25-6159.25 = 0.04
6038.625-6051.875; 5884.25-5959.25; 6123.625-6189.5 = 0.04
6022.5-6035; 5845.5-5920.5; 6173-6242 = -0.07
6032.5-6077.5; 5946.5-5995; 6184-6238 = 0.04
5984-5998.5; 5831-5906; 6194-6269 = -0.01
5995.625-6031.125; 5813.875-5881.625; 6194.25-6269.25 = -0.07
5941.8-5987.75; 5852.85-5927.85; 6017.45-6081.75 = -0.05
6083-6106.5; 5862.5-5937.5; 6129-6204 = -0.03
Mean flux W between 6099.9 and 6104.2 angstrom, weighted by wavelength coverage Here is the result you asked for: 13.7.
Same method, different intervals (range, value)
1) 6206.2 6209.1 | 14.8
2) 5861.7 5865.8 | 13.3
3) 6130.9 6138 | 13.4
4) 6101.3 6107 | 13.5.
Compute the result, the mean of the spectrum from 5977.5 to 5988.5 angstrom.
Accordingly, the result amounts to 13.8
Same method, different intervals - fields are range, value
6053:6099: 14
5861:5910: 13.2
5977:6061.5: 13.9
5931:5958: 14.6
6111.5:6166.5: 13.9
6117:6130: 14.4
